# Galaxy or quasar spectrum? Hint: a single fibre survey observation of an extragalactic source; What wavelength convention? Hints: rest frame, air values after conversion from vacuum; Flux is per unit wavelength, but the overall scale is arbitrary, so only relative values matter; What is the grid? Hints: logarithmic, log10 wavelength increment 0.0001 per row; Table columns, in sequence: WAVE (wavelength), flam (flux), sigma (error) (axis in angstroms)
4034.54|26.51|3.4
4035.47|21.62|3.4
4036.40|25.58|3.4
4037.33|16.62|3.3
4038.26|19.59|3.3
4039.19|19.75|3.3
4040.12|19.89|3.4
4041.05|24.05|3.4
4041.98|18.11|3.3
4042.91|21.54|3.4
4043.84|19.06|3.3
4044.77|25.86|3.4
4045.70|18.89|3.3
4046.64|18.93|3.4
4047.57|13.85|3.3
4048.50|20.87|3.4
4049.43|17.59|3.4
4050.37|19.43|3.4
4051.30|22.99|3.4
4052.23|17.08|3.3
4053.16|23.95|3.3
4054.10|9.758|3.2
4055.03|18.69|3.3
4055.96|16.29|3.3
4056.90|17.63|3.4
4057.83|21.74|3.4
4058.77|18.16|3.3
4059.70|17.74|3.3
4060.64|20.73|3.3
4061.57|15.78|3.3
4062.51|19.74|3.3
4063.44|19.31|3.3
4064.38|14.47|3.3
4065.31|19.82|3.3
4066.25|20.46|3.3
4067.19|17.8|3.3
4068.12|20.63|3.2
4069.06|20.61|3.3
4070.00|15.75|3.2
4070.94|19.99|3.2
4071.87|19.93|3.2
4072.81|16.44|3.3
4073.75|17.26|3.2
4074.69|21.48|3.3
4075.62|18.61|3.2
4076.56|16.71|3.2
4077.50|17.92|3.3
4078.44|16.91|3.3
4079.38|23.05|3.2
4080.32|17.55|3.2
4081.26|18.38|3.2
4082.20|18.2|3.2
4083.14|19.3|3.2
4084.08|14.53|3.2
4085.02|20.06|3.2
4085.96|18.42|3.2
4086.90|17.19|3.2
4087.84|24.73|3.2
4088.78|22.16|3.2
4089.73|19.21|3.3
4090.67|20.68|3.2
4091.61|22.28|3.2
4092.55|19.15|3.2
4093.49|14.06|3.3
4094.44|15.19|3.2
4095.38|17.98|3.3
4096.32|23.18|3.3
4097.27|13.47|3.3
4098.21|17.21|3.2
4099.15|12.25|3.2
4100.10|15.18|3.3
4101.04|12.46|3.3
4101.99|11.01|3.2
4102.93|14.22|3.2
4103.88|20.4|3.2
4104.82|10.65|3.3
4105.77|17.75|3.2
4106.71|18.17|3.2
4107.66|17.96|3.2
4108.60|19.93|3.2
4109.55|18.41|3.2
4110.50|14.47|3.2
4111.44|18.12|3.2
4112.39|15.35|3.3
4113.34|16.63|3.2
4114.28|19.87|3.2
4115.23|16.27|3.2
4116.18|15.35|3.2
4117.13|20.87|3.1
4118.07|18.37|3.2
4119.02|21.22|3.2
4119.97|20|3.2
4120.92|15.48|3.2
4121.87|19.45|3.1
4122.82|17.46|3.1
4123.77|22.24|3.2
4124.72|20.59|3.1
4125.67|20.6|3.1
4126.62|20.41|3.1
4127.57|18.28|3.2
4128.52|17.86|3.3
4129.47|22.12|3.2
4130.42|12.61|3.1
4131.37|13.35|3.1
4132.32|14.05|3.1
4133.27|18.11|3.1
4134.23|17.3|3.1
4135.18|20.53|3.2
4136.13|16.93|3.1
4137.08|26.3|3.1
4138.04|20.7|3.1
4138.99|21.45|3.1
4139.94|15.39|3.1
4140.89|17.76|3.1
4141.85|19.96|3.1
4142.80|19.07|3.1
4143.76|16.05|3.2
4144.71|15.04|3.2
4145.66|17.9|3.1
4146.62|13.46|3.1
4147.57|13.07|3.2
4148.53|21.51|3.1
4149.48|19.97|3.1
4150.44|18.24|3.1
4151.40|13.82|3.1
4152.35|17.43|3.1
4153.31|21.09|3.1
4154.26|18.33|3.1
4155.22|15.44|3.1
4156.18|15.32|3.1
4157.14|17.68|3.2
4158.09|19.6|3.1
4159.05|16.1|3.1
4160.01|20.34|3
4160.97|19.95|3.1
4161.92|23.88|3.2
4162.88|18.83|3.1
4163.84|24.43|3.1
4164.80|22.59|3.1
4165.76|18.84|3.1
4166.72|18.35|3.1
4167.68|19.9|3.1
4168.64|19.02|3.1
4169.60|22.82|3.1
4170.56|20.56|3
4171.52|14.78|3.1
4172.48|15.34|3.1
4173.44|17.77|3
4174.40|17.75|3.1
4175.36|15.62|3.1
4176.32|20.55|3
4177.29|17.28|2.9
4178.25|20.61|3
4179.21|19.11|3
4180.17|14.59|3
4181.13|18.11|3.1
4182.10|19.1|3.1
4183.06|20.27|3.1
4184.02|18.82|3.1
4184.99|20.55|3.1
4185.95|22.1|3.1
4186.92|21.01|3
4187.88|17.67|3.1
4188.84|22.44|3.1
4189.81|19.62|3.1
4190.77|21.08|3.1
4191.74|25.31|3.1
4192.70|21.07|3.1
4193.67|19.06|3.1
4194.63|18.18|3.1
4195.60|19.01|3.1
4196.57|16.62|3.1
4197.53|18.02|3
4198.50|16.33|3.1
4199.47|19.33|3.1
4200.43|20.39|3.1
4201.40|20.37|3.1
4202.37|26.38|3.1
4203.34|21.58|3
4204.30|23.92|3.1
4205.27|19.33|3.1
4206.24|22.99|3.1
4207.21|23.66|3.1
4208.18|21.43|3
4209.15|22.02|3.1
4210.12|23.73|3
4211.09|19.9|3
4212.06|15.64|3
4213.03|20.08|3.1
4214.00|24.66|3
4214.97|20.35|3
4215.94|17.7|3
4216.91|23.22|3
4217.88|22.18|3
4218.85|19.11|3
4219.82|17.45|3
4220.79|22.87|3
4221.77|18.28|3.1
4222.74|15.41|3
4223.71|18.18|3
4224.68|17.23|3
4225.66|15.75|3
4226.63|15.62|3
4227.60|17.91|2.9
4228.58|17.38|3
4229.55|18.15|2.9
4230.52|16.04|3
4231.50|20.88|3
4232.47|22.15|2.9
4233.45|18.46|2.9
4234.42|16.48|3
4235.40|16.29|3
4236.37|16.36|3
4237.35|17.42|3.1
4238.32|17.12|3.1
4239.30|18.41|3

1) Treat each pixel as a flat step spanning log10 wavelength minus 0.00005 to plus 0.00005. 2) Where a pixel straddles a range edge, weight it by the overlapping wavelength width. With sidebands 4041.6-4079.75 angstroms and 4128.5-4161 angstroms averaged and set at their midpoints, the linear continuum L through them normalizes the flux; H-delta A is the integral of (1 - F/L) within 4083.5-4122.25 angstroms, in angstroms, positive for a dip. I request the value 1.6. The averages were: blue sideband 18.8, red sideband 17.8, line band 17.5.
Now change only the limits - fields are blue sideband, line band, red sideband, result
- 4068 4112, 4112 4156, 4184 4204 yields 1.78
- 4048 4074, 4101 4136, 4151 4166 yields 2.37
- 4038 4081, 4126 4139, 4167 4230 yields 0.53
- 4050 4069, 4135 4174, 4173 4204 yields 1.38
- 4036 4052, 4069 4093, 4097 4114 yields -2.16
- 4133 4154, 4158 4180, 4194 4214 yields -0.05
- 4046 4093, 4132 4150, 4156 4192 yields 0.98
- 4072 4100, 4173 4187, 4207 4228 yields 0.31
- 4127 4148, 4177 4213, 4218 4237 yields -4.73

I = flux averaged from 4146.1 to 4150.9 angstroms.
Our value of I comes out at 17.2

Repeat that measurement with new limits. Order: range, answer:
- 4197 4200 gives 18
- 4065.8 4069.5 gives 19.9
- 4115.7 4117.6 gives 18.1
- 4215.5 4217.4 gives 20.6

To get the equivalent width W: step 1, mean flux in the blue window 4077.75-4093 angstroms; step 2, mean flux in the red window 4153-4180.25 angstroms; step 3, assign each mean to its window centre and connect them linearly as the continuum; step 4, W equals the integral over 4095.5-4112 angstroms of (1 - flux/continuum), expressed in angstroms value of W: 2.7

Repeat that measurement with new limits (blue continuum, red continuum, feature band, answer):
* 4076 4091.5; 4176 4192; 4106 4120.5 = 0.96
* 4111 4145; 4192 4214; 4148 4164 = 0.32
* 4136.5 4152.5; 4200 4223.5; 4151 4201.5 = 0.80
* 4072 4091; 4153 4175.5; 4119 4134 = 0.55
